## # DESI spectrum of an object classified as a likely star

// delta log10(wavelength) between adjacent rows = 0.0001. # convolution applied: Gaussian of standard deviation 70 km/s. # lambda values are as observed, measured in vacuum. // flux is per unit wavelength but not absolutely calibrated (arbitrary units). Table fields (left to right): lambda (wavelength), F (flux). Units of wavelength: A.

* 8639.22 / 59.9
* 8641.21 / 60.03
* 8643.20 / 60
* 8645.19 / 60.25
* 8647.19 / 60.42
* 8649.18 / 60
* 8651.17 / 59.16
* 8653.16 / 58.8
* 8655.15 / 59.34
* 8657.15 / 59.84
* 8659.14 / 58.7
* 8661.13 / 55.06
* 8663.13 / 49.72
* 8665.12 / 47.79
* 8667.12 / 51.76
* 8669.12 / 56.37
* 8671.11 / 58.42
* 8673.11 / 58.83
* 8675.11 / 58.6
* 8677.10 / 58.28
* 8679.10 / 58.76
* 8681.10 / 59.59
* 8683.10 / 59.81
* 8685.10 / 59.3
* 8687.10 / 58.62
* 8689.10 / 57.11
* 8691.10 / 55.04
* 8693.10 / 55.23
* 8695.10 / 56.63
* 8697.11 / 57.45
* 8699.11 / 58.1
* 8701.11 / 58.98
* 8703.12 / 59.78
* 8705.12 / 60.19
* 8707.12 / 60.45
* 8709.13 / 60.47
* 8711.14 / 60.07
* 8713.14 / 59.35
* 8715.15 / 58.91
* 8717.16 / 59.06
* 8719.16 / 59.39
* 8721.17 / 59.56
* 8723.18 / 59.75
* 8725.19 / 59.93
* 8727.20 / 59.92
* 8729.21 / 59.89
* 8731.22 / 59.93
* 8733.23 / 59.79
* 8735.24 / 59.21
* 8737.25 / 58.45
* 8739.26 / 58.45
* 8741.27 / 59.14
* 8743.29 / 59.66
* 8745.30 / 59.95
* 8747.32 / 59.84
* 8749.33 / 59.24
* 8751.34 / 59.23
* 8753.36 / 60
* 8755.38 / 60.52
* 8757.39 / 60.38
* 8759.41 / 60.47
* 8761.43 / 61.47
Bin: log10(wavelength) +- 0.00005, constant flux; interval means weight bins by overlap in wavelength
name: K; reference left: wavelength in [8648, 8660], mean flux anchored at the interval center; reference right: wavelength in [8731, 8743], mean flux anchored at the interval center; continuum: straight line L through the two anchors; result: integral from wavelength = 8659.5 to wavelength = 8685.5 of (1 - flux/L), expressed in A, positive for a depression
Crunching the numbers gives 1.31 A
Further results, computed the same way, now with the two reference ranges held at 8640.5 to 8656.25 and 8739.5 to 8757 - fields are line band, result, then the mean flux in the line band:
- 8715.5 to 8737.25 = 0.0 A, 59.6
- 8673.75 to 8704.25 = 0.8 A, 58.1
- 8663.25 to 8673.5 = 1.0 A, 54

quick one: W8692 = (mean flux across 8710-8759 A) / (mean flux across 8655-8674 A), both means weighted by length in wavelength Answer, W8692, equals 1.1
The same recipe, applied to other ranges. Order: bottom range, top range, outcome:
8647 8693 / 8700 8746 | 1.04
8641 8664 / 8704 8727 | 1.02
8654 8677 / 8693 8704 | 1.03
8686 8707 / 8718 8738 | 1.03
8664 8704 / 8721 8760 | 1.04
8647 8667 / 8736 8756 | 1.05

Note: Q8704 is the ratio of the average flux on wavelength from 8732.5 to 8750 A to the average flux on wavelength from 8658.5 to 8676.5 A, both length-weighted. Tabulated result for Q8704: 1.08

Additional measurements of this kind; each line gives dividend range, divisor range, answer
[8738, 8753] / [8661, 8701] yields 1.05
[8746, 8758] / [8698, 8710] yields 1.00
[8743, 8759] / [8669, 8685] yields 1.02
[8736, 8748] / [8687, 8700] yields 1.04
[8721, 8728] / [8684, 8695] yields 1.05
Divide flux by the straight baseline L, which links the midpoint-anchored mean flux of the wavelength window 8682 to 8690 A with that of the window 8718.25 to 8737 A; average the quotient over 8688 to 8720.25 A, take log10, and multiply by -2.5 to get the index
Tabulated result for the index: 0.01 mag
